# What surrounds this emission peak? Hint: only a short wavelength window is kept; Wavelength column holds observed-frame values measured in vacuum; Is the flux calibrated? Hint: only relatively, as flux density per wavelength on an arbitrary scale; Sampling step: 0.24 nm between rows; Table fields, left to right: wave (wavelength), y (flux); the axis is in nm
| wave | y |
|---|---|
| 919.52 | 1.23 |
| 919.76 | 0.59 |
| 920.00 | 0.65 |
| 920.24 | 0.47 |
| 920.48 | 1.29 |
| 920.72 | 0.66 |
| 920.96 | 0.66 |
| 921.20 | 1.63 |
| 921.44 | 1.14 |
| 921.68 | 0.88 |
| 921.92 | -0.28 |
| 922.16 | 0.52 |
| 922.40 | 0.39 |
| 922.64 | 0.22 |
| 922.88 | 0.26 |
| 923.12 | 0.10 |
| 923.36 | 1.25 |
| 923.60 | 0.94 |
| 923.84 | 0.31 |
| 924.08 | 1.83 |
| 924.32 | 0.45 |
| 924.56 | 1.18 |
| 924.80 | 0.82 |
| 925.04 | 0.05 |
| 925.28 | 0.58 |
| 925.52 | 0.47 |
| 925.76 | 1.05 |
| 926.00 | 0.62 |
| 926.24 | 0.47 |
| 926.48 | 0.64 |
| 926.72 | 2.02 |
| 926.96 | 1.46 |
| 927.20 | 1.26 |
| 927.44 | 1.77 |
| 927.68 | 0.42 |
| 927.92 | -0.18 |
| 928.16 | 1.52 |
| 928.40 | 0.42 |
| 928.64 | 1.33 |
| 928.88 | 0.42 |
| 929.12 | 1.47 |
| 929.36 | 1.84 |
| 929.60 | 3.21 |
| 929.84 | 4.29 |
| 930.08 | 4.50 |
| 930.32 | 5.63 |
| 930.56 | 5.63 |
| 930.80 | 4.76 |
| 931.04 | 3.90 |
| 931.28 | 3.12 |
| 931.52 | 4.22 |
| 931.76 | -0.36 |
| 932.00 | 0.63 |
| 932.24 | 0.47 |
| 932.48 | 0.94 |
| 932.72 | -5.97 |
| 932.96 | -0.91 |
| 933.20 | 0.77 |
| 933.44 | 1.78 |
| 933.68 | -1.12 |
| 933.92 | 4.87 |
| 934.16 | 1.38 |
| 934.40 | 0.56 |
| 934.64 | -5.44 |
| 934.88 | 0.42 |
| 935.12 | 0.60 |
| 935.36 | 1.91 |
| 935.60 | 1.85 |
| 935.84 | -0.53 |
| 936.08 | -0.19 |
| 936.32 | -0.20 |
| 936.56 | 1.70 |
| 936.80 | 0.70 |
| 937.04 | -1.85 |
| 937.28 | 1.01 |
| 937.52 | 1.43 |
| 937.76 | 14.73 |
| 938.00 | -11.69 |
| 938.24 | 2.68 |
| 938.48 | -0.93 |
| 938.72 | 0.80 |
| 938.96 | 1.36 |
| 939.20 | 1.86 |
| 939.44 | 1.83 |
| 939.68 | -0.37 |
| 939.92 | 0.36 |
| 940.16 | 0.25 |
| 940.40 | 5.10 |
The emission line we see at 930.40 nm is [O II] 3727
